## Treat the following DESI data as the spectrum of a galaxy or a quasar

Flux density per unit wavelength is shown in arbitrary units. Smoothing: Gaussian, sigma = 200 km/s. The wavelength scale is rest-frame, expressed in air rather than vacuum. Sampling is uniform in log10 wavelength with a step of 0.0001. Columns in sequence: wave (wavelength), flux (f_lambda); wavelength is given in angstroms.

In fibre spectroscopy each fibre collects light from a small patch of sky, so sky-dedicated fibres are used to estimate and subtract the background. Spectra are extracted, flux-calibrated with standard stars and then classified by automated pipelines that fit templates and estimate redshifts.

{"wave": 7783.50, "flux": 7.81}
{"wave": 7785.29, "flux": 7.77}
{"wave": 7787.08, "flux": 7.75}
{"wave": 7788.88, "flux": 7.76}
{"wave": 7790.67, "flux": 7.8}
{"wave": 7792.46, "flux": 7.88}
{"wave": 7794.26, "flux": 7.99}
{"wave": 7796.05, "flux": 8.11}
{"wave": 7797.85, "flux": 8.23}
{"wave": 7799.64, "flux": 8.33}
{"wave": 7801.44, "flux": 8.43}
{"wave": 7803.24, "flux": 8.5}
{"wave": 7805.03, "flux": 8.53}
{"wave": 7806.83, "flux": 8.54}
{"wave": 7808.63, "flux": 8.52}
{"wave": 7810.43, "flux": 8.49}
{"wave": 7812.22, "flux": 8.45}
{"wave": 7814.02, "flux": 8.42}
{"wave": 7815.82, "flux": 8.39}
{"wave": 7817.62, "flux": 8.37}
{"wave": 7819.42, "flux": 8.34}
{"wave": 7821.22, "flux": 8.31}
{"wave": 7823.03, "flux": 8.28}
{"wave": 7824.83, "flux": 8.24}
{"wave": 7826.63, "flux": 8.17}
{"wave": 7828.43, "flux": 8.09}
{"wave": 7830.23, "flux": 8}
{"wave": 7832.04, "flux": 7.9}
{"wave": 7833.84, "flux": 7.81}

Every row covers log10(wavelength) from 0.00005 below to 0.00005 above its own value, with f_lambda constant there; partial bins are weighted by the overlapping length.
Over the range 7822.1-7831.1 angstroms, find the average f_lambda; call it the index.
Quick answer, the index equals 8.16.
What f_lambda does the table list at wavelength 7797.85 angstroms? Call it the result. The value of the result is 8.23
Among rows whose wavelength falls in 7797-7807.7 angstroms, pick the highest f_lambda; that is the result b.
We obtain 8.54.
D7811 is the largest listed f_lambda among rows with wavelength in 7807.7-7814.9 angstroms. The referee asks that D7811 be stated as 8.52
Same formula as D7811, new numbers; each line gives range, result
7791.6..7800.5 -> 8.33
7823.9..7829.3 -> 8.24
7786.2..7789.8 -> 7.76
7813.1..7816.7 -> 8.42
